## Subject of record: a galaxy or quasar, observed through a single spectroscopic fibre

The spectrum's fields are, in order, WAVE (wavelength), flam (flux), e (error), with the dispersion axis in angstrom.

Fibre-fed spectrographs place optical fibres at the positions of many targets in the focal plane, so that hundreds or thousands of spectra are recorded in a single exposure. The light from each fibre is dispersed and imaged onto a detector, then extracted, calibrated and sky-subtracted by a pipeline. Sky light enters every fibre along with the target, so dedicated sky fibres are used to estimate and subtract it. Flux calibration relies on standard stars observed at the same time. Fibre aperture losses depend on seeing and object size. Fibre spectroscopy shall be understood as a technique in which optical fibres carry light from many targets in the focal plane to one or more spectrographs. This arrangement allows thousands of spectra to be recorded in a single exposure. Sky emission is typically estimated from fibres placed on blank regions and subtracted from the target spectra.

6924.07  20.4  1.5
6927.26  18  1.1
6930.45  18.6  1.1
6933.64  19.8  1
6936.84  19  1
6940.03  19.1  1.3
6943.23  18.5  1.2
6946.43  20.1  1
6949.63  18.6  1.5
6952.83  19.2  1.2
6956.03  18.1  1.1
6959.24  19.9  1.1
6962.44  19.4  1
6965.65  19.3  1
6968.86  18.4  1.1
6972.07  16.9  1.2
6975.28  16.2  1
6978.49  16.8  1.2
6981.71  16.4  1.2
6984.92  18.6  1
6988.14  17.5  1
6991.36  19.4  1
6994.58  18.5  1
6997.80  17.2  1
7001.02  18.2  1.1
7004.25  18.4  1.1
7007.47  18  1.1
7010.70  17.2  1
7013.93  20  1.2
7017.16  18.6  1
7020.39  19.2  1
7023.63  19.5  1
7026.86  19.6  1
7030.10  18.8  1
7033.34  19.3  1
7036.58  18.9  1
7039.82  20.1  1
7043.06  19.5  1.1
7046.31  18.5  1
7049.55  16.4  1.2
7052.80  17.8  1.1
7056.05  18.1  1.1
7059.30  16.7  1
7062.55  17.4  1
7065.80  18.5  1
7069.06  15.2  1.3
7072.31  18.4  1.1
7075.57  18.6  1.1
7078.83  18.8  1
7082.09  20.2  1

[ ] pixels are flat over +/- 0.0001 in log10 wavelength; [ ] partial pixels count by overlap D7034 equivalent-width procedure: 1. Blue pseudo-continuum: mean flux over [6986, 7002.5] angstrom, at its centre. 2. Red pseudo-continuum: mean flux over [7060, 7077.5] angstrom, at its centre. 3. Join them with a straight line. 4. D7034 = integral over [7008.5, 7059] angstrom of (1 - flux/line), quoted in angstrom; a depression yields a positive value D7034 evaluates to -2.36 angstrom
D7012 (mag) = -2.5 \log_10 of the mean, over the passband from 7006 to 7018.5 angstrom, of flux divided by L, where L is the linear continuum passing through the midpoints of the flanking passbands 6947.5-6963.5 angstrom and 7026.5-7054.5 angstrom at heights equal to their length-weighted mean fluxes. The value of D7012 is 0.02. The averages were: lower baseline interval 19.1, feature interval 18.4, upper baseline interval 18.7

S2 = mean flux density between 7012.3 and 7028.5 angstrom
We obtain 19.4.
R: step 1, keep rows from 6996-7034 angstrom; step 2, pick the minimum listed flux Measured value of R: 17.2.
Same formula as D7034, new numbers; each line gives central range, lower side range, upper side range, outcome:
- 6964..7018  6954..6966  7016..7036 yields 3.4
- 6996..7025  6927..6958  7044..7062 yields -0.6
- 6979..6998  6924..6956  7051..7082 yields 0.7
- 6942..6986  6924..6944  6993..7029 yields 1.2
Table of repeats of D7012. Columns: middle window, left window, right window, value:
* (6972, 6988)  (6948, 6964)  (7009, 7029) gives 0.12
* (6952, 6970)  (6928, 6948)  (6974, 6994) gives -0.04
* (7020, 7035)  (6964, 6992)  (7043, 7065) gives -0.09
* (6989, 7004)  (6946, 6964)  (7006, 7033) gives 0.04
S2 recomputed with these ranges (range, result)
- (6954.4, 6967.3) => 19.2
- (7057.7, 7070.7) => 17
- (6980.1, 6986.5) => 17.5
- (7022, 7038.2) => 19.2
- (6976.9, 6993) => 17.7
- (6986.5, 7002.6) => 18.2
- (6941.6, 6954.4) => 19.1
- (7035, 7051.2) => 18.7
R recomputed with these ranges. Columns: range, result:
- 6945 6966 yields 18.1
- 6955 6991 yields 16.2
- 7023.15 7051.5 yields 16.4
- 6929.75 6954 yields 18.5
